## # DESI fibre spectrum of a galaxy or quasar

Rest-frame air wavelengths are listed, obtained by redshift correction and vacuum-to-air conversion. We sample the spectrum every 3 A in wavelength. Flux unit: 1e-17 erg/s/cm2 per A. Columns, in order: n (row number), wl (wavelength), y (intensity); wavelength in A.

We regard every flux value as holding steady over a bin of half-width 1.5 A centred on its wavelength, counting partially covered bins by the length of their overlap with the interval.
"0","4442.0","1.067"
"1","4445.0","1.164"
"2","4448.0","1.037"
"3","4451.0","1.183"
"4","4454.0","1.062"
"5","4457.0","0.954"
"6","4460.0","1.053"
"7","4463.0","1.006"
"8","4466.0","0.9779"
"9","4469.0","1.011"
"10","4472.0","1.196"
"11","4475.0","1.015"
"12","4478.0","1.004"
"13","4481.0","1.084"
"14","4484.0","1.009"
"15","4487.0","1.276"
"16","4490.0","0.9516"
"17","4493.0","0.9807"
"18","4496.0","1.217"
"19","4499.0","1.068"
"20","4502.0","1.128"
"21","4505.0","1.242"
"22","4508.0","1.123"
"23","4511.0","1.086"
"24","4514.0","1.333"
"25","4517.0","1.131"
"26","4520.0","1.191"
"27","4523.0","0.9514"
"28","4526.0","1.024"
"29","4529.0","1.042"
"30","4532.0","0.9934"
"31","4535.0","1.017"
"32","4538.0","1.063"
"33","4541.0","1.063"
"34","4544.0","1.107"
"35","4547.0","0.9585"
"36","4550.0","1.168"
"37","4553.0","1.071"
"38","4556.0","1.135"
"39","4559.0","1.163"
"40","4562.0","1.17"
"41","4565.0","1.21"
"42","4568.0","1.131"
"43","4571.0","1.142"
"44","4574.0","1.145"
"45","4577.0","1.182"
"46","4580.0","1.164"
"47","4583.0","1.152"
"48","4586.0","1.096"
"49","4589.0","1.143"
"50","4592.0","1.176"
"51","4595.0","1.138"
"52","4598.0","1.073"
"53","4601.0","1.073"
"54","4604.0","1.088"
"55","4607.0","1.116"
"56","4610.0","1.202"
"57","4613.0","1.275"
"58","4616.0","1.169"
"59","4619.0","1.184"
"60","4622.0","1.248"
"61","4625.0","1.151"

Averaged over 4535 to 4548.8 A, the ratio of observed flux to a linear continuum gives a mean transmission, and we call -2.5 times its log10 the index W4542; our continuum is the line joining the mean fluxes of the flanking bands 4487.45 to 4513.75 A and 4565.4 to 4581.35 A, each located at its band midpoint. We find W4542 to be 0.09 mag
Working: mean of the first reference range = 1.12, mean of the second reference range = 1.16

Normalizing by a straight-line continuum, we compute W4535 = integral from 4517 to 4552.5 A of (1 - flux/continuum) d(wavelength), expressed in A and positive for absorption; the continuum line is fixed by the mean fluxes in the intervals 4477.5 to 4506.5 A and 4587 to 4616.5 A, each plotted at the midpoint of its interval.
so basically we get 1.9 A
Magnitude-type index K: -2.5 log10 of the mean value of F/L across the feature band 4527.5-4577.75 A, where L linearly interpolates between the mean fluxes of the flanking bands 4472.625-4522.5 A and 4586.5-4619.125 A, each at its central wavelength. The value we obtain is 0.03 mag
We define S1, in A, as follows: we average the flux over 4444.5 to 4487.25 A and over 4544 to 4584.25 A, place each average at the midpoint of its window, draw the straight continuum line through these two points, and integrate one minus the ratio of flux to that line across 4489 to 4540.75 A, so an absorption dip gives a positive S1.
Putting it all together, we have 0.3 A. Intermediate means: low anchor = 1.06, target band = 1.09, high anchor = 1.14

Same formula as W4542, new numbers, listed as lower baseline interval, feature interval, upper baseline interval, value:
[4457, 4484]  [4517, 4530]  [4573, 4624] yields 0.02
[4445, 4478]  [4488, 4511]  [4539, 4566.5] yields -0.03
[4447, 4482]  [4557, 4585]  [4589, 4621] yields -0.03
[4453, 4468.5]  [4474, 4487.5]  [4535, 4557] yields -0.04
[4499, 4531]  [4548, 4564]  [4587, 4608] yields -0.02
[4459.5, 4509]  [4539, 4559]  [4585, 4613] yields 0.02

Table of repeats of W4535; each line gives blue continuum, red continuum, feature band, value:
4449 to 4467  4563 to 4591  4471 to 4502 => -0.4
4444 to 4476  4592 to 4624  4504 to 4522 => -1.4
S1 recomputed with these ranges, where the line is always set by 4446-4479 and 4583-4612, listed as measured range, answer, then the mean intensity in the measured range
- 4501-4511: -0.8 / 1.15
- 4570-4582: -0.5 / 1.16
